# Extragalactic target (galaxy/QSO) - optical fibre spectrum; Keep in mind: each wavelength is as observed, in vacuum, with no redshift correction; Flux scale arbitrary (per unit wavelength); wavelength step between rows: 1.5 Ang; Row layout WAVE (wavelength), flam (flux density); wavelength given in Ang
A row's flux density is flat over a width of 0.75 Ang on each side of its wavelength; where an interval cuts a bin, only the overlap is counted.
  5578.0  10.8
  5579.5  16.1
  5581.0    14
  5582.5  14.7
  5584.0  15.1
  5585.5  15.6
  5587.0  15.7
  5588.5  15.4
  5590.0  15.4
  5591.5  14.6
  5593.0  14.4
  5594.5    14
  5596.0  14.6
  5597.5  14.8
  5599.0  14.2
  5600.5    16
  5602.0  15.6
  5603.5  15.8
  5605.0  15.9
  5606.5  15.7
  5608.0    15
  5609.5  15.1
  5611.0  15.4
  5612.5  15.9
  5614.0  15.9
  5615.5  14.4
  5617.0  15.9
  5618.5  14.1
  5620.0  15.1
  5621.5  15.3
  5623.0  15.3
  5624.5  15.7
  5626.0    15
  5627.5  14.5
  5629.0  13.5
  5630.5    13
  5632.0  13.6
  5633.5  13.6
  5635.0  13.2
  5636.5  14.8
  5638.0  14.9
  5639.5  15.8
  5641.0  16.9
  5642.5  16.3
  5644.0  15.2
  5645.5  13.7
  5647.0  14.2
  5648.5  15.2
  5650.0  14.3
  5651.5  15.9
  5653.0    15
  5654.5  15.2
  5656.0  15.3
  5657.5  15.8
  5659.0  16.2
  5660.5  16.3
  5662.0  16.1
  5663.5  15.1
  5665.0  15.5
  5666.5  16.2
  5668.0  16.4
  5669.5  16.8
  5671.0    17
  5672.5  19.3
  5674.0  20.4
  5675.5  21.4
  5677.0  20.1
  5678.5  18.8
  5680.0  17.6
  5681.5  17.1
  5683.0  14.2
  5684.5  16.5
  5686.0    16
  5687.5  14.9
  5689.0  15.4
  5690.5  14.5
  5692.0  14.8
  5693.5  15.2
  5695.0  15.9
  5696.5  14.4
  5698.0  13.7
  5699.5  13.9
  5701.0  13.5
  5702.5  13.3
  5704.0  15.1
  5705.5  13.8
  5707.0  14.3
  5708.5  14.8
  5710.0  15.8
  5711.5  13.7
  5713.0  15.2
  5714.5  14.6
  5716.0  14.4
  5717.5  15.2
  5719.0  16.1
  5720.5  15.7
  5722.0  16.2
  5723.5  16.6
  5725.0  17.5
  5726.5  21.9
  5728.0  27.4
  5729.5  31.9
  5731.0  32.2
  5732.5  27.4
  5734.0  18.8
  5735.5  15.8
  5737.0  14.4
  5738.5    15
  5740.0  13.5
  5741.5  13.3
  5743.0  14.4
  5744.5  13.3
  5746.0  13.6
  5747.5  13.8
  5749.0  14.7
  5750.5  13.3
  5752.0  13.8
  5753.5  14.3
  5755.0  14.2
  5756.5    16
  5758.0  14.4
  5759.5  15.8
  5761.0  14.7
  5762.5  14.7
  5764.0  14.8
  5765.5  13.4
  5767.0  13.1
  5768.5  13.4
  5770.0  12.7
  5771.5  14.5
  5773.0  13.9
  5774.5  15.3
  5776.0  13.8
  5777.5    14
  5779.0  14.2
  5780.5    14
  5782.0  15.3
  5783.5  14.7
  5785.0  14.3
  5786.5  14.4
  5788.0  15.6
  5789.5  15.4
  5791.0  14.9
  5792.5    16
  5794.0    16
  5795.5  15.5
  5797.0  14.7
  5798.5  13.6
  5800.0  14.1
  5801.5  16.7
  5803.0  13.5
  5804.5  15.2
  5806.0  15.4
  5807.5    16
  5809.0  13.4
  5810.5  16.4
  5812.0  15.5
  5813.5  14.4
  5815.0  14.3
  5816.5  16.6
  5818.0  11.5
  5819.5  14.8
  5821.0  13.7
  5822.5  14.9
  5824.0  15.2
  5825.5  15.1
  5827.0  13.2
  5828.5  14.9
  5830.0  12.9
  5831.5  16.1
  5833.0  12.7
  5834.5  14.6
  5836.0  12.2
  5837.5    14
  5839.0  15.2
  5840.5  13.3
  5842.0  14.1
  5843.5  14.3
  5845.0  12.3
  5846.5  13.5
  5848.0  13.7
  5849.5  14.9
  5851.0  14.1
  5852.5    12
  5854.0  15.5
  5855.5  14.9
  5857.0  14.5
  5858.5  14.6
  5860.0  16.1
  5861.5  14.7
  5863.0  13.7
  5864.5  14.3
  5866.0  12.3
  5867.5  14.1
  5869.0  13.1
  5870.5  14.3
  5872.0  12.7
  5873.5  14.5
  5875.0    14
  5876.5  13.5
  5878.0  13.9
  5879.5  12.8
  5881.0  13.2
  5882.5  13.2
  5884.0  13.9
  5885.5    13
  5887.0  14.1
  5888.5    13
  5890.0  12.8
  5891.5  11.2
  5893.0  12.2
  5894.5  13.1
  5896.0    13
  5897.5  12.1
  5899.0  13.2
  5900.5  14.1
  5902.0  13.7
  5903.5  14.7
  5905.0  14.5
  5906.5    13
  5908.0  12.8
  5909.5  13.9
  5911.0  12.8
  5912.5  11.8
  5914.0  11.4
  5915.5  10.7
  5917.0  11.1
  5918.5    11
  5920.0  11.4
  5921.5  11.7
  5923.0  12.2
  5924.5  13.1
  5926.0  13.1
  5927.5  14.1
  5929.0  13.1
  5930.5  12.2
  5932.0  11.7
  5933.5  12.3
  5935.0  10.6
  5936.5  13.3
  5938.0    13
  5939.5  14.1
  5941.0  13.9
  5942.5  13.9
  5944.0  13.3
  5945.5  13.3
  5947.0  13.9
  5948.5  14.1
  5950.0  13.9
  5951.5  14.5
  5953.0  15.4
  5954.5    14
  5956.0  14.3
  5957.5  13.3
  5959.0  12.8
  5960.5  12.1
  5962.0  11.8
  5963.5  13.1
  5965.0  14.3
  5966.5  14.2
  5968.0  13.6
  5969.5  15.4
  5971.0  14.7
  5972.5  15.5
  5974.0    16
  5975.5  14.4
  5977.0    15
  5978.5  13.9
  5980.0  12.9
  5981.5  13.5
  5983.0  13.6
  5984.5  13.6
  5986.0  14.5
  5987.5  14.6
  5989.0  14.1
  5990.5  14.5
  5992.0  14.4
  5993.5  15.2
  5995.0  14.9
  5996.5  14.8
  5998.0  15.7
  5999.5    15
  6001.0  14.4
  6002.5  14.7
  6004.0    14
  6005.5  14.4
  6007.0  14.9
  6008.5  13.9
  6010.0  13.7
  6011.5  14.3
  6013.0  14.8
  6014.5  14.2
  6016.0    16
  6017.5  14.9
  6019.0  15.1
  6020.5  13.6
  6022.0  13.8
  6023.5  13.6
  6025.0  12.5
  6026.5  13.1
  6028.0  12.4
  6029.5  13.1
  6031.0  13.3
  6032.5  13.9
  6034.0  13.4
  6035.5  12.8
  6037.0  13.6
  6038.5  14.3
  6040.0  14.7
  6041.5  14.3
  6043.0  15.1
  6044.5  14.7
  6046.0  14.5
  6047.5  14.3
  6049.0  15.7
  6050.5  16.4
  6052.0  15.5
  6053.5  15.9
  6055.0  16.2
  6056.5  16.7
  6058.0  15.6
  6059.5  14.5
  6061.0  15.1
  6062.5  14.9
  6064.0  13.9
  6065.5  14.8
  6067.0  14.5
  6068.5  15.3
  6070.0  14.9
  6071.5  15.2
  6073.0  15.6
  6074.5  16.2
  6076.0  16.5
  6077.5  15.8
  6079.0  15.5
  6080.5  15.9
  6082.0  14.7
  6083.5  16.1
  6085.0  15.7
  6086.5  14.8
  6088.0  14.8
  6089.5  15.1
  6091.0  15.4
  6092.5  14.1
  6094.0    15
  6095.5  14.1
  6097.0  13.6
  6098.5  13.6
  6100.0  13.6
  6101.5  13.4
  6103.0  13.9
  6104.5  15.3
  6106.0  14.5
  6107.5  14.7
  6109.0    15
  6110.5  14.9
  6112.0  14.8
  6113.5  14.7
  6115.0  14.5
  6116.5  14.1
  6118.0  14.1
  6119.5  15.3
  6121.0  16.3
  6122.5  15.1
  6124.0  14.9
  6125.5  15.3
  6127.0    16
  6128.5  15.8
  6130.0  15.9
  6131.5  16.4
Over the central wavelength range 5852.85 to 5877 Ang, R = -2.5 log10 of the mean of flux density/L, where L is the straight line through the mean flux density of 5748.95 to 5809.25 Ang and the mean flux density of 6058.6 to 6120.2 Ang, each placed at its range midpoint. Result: 0.04 mag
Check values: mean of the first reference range 14.6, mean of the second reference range 14.8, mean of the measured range 14.1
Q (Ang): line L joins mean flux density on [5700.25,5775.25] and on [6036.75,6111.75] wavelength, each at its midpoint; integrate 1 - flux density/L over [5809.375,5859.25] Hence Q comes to 4.7 Ang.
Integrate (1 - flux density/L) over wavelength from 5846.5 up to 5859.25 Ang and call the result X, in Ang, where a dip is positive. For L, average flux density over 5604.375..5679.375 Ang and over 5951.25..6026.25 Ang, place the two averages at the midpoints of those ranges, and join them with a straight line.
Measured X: 0.5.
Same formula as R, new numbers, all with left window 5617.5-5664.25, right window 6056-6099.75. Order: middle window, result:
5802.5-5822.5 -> 0.024 mag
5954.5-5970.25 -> 0.117 mag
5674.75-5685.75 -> -0.191 mag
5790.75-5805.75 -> -0.002 mag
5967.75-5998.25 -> 0.040 mag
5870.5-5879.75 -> 0.103 mag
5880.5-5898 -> 0.165 mag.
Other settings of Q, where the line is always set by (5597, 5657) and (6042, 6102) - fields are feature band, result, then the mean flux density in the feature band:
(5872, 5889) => 1.7 Ang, 13.5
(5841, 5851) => 0.8 Ang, 13.8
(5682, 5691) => -0.2 Ang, 15.3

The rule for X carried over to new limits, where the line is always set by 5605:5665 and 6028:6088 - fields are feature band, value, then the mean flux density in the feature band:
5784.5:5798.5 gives -0.1 Ang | 15.1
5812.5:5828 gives 0.6 Ang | 14.4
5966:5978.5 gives 0.1 Ang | 14.8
